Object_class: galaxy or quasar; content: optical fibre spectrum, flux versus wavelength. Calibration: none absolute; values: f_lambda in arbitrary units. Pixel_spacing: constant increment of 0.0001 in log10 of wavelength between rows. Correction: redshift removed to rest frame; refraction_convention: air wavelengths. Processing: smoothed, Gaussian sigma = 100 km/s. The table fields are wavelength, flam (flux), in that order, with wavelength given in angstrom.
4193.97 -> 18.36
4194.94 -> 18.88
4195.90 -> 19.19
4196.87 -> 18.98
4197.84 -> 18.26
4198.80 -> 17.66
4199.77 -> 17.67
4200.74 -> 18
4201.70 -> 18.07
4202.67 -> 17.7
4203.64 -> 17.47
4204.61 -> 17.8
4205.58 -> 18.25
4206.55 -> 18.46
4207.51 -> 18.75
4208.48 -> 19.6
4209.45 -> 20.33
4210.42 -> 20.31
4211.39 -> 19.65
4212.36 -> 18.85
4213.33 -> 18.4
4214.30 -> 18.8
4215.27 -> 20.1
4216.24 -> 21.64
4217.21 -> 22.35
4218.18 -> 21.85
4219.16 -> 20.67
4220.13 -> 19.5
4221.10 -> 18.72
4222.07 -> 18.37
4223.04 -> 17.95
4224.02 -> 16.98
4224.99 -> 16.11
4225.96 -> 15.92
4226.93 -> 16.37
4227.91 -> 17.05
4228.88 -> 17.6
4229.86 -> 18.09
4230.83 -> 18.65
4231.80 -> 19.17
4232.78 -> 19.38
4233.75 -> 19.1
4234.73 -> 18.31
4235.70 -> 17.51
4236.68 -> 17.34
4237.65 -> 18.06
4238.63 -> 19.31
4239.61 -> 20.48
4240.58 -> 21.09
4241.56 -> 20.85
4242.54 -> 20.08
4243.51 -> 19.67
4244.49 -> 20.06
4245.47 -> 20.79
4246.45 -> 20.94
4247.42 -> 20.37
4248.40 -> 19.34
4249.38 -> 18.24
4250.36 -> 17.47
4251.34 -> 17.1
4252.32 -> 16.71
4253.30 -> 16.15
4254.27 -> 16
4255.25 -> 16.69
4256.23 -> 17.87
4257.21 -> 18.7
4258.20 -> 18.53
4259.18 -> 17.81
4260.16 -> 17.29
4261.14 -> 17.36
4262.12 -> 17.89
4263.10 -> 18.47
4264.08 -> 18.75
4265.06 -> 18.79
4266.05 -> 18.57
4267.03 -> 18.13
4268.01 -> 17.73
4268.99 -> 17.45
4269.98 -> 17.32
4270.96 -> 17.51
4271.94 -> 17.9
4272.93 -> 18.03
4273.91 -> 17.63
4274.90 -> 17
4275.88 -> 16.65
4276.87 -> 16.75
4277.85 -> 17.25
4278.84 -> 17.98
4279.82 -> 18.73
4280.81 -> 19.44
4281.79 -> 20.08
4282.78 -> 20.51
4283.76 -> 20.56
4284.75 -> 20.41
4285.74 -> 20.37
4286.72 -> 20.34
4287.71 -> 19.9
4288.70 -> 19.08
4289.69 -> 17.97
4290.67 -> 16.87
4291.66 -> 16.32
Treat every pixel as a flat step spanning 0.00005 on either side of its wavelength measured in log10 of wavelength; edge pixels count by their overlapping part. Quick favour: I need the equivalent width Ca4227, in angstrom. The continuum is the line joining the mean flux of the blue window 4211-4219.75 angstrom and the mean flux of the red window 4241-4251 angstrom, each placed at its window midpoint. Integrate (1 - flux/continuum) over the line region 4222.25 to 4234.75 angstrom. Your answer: 1.43 angstrom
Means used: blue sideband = 20.2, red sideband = 19.7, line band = 17.7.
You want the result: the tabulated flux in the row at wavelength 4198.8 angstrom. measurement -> 17.66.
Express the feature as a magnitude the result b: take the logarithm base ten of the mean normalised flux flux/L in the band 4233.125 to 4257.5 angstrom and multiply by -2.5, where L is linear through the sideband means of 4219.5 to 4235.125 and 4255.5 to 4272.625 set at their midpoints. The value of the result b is -0.045 mag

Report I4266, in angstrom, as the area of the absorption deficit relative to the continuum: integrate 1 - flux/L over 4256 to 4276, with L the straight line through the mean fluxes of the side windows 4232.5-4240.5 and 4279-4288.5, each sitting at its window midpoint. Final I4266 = 1.7 angstrom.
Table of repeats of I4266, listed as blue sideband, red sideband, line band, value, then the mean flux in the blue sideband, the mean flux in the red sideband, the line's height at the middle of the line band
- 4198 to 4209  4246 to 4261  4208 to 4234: -1.2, 18.1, 17.9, 18.1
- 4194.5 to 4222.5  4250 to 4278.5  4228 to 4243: -0.5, 19.1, 17.6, 18.4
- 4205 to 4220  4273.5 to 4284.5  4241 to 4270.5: 0.9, 19.8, 18.5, 18.9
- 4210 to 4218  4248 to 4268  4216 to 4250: 0.0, 20.1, 17.8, 19.1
